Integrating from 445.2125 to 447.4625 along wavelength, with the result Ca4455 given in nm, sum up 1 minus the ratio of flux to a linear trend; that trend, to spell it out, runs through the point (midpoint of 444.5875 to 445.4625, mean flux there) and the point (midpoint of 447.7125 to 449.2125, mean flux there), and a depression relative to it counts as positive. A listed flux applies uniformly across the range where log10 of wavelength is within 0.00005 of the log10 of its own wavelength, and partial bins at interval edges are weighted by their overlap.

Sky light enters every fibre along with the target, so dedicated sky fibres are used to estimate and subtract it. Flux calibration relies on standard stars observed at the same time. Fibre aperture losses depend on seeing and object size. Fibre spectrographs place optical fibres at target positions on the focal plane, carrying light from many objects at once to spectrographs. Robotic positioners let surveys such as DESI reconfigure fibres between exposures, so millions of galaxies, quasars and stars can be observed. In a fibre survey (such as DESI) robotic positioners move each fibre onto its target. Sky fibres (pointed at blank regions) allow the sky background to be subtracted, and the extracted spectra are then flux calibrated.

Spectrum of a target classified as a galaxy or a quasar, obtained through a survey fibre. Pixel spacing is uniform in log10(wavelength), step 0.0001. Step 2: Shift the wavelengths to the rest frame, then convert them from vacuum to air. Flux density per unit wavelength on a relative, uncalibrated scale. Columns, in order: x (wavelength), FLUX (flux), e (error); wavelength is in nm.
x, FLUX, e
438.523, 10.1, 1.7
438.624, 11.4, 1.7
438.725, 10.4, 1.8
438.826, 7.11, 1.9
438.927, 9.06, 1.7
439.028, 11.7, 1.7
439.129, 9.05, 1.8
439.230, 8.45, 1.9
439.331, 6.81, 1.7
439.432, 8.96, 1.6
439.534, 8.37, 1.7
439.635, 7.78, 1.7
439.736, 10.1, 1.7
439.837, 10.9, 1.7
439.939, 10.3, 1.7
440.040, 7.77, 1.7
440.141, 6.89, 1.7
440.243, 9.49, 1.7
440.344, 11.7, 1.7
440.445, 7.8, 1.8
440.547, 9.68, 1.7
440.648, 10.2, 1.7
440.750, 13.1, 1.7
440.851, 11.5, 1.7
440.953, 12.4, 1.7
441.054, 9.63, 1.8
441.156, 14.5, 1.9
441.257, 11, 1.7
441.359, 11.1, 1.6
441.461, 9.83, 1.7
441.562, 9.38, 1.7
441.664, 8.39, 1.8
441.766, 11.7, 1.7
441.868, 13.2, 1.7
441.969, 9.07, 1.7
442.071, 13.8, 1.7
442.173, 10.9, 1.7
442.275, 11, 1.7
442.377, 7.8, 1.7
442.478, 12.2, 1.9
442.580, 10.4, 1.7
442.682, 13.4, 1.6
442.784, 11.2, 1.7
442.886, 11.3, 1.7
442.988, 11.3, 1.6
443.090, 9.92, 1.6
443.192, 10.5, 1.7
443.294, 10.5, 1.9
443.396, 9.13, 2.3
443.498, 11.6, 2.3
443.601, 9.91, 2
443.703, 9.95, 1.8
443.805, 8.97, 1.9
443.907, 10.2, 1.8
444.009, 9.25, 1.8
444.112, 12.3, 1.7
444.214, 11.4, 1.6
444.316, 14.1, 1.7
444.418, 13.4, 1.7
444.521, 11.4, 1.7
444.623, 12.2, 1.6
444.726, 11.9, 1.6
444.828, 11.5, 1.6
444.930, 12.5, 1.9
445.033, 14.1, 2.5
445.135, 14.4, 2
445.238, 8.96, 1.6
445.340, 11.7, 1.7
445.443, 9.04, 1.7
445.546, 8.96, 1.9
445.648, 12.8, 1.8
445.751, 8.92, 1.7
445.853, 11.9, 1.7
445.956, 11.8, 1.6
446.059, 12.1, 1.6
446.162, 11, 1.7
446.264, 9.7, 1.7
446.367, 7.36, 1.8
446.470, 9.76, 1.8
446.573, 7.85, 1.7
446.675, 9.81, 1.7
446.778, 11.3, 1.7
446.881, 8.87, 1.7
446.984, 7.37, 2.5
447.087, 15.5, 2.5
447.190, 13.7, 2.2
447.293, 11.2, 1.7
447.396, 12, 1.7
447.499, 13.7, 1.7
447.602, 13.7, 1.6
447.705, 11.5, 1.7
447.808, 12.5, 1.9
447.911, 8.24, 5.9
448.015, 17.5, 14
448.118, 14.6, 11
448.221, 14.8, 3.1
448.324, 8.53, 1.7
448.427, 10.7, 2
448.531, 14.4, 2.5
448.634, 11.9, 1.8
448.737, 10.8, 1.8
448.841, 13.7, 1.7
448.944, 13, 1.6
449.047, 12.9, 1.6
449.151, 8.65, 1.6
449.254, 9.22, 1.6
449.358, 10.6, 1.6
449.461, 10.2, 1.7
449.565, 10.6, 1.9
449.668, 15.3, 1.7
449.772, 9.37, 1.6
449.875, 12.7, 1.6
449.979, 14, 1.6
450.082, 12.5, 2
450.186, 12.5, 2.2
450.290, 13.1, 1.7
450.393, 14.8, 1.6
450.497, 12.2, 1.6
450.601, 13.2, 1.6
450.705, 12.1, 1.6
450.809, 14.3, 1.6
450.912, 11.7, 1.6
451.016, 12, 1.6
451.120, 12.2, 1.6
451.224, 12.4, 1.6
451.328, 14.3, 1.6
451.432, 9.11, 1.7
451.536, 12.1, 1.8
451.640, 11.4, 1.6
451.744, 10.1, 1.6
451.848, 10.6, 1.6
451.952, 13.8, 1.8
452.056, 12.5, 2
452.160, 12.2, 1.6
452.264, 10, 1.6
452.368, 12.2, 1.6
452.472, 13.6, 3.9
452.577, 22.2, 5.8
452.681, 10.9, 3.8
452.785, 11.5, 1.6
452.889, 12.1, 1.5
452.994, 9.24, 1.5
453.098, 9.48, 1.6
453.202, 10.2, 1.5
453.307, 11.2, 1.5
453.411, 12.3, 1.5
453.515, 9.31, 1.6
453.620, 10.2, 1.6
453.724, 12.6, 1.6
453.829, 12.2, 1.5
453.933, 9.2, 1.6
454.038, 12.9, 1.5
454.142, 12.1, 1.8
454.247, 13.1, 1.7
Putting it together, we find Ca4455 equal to 0.28 nm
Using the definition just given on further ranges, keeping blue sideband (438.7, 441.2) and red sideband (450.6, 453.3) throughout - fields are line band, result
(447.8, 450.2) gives -0.110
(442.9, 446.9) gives -0.057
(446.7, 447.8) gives -0.068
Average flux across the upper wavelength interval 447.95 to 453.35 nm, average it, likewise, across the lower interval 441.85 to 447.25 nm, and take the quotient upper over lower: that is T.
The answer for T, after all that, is 1.11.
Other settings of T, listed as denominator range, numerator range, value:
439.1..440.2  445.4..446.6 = 1.17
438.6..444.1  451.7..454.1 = 1.15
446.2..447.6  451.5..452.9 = 1.17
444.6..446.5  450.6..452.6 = 1.12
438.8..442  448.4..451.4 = 1.23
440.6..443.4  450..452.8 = 1.14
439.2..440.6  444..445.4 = 1.36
